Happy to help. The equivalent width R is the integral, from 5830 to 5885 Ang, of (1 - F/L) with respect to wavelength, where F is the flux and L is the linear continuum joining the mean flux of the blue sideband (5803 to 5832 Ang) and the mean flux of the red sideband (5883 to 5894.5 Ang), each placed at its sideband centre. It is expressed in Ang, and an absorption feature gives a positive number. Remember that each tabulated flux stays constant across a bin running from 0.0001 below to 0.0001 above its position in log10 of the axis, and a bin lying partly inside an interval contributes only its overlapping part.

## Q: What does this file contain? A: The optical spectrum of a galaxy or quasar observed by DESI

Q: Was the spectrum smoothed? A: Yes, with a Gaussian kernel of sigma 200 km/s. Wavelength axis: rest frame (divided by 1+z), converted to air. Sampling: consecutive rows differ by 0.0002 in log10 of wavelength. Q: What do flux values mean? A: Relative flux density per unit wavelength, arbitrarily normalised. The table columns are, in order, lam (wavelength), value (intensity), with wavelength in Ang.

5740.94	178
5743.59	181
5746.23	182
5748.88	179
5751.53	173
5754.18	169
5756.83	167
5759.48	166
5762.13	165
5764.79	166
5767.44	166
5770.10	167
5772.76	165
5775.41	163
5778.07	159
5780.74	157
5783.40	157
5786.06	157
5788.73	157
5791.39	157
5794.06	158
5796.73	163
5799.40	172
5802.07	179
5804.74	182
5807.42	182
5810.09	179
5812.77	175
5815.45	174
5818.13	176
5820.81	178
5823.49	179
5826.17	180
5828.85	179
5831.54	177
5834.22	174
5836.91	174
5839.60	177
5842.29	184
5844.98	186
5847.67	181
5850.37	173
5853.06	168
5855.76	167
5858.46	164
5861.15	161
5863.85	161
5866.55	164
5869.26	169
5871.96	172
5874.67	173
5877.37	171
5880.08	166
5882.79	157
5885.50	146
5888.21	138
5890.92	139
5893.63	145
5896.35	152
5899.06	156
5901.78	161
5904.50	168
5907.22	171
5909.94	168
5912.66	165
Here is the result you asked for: -4.16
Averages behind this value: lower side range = 178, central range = 171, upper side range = 143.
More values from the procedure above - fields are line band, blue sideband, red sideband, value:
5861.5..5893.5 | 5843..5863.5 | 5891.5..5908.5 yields 1.0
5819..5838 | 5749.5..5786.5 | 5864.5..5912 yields -1.8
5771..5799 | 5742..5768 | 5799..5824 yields 2.4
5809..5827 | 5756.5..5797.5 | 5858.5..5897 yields -1.9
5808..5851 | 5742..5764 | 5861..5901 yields -3.7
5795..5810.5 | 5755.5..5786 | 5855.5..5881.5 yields -1.1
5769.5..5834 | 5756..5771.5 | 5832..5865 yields -0.3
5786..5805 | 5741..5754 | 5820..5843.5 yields 1.3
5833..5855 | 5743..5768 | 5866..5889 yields -1.6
